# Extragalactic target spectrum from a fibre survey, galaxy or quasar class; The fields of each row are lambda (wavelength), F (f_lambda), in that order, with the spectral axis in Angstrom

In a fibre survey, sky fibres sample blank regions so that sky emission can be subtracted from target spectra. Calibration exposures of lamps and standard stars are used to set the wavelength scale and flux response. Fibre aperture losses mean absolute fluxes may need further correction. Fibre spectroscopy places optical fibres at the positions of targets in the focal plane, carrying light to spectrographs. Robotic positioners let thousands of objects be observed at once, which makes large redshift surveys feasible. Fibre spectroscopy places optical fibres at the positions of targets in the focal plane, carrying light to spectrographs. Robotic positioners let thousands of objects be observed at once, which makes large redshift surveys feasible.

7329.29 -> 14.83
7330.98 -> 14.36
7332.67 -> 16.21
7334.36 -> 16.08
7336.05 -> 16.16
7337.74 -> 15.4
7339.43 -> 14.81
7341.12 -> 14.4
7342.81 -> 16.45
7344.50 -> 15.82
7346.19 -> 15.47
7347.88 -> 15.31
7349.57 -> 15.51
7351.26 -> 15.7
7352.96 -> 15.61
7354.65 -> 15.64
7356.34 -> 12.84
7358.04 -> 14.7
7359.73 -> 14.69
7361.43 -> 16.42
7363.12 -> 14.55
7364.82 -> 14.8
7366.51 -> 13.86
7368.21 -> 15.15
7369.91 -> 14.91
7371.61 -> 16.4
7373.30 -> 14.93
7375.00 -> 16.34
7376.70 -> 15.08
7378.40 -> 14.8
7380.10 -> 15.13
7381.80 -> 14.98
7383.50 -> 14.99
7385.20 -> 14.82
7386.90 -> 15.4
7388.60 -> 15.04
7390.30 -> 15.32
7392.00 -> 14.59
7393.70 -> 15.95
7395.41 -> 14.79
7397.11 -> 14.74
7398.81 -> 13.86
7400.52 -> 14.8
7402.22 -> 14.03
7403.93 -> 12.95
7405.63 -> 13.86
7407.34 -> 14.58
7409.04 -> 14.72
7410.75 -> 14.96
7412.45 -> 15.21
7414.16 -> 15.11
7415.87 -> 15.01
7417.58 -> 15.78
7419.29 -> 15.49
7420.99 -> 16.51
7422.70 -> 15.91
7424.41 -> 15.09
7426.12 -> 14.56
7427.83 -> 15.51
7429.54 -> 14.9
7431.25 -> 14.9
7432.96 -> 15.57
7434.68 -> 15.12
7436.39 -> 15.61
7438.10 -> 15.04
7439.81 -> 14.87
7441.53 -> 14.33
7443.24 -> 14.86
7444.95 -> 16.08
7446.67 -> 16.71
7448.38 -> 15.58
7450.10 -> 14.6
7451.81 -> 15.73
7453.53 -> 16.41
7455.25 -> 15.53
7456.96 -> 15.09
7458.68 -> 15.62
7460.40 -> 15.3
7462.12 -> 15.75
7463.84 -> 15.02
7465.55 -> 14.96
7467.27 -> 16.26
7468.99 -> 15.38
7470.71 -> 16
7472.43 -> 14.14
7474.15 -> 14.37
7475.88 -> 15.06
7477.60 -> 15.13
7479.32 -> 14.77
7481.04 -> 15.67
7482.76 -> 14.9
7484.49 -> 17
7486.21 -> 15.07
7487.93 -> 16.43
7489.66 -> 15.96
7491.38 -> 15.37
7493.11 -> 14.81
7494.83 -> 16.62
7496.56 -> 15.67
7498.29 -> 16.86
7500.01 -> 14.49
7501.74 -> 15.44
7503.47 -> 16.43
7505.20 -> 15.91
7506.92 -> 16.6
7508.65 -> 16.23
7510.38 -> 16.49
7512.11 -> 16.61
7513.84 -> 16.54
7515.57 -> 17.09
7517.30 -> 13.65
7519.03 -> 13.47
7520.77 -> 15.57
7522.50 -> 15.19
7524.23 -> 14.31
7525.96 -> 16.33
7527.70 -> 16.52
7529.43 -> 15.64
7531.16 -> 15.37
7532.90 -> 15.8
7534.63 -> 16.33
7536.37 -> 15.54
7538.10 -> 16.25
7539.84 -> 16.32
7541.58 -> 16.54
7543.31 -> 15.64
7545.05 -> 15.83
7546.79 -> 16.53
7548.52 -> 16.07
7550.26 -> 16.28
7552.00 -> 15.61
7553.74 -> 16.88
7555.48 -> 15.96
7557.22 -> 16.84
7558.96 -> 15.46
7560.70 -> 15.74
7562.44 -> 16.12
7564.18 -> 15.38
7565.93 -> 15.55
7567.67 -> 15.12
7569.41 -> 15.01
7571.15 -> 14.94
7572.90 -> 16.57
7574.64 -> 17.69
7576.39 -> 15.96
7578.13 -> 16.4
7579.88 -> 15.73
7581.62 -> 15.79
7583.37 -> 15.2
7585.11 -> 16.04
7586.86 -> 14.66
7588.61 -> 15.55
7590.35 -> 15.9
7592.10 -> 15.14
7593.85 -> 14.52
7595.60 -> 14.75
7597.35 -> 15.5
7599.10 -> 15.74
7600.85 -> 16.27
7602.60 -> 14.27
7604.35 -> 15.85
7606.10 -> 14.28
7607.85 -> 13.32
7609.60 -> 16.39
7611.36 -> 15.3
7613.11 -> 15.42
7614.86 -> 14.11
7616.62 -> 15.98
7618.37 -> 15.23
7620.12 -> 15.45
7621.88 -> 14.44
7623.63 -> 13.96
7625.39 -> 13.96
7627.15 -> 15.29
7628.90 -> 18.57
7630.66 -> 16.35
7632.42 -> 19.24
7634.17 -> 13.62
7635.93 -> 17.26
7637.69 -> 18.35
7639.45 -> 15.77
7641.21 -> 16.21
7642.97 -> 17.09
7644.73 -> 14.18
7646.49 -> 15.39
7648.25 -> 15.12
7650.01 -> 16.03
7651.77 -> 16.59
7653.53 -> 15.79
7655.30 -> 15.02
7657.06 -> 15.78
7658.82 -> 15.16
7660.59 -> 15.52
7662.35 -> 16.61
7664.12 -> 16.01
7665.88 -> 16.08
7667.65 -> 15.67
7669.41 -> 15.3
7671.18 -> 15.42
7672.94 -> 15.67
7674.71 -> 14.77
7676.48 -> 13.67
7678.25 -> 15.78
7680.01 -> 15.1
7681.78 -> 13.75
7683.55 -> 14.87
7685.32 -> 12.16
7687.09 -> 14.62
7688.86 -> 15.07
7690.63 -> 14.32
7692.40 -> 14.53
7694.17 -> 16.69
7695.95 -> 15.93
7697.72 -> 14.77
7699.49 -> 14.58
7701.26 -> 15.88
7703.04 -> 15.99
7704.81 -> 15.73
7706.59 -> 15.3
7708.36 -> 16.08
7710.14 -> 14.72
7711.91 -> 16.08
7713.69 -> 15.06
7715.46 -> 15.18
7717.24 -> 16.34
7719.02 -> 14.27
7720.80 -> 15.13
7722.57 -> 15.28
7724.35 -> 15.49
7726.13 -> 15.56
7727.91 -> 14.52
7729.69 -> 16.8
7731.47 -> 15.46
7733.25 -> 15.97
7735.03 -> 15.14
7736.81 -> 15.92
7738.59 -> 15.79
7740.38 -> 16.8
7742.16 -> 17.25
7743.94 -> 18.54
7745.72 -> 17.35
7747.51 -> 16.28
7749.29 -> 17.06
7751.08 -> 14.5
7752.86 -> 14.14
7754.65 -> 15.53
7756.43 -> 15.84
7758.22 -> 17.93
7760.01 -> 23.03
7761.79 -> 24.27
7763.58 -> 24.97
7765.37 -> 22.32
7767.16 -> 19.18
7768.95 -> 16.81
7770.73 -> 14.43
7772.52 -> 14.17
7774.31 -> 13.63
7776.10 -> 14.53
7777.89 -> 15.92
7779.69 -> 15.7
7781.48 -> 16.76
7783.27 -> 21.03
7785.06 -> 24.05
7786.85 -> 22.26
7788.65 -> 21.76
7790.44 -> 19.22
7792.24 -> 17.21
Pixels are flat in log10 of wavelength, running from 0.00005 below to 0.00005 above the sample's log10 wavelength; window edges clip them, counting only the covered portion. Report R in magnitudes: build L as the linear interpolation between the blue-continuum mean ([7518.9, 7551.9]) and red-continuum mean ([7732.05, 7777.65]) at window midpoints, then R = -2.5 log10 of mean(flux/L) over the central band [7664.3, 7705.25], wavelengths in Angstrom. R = 0.12 mag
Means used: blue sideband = 15.8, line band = 15.1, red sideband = 17.2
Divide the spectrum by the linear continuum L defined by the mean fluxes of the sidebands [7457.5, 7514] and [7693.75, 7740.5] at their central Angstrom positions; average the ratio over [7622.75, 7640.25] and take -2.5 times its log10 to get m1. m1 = -0.05 mag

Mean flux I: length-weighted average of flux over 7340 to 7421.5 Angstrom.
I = 15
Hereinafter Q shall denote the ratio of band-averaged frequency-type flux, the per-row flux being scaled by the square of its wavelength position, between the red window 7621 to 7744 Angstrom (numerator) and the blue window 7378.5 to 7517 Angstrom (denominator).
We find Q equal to 1.1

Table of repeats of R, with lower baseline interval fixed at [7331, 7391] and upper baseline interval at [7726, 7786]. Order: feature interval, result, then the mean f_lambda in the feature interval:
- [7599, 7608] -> 0.102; 15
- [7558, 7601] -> 0.051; 15.6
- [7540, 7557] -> 0.002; 16.2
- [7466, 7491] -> 0.029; 15.4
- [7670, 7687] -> 0.159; 14.6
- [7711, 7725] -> 0.117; 15.4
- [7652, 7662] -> 0.080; 15.6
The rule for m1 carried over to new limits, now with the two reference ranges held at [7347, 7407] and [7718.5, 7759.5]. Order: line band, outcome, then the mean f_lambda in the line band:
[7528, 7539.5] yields -0.03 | 15.9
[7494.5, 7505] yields -0.04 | 15.9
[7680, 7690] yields 0.12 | 14.2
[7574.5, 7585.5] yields -0.03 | 16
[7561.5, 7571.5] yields 0.01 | 15.4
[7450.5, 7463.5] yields -0.03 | 15.6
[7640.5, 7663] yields 0.00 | 15.7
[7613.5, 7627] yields 0.06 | 14.8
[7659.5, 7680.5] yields 0.02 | 15.5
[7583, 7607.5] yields 0.03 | 15.2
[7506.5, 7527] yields -0.02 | 15.7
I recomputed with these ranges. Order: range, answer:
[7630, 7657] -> 16.1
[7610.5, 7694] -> 15.4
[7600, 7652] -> 15.6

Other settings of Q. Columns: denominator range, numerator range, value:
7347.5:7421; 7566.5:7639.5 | 1.10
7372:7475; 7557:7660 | 1.08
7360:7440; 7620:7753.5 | 1.12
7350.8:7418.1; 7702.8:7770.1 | 1.24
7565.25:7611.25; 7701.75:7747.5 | 1.06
